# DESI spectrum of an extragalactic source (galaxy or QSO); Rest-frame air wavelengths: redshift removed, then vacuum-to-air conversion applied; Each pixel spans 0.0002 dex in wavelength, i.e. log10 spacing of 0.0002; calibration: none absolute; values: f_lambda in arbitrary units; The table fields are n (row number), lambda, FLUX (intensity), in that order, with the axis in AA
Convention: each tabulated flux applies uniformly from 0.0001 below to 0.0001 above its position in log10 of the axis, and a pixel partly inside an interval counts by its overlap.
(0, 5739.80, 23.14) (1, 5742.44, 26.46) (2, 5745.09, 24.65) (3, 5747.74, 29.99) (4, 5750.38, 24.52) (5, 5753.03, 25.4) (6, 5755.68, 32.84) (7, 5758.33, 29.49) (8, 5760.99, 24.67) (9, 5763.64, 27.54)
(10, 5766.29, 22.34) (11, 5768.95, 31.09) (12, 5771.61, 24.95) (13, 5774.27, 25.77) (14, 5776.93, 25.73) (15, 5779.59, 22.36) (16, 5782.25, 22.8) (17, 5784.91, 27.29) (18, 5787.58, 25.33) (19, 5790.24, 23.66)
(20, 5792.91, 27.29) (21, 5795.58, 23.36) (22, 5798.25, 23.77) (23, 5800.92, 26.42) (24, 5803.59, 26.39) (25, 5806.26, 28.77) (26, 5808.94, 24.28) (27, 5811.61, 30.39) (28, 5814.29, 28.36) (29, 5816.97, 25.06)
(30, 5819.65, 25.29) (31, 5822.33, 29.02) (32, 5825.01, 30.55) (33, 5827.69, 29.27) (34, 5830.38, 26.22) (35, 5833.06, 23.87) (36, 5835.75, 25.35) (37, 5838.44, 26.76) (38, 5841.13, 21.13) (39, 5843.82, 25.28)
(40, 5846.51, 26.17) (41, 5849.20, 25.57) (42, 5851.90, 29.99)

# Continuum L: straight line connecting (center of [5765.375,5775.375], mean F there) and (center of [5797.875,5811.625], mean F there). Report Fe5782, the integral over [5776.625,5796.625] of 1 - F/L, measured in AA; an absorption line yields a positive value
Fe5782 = 1.3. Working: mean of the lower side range 26.2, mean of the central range 24.7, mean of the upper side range 26.5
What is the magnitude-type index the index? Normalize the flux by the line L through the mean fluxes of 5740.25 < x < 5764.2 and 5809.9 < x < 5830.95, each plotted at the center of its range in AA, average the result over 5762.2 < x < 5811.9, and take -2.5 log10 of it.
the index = 0.08 mag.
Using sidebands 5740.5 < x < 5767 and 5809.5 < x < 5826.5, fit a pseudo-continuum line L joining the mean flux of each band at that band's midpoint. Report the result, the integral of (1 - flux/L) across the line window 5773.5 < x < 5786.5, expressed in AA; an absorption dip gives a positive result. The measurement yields 1.2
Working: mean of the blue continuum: 26.8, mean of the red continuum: 28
